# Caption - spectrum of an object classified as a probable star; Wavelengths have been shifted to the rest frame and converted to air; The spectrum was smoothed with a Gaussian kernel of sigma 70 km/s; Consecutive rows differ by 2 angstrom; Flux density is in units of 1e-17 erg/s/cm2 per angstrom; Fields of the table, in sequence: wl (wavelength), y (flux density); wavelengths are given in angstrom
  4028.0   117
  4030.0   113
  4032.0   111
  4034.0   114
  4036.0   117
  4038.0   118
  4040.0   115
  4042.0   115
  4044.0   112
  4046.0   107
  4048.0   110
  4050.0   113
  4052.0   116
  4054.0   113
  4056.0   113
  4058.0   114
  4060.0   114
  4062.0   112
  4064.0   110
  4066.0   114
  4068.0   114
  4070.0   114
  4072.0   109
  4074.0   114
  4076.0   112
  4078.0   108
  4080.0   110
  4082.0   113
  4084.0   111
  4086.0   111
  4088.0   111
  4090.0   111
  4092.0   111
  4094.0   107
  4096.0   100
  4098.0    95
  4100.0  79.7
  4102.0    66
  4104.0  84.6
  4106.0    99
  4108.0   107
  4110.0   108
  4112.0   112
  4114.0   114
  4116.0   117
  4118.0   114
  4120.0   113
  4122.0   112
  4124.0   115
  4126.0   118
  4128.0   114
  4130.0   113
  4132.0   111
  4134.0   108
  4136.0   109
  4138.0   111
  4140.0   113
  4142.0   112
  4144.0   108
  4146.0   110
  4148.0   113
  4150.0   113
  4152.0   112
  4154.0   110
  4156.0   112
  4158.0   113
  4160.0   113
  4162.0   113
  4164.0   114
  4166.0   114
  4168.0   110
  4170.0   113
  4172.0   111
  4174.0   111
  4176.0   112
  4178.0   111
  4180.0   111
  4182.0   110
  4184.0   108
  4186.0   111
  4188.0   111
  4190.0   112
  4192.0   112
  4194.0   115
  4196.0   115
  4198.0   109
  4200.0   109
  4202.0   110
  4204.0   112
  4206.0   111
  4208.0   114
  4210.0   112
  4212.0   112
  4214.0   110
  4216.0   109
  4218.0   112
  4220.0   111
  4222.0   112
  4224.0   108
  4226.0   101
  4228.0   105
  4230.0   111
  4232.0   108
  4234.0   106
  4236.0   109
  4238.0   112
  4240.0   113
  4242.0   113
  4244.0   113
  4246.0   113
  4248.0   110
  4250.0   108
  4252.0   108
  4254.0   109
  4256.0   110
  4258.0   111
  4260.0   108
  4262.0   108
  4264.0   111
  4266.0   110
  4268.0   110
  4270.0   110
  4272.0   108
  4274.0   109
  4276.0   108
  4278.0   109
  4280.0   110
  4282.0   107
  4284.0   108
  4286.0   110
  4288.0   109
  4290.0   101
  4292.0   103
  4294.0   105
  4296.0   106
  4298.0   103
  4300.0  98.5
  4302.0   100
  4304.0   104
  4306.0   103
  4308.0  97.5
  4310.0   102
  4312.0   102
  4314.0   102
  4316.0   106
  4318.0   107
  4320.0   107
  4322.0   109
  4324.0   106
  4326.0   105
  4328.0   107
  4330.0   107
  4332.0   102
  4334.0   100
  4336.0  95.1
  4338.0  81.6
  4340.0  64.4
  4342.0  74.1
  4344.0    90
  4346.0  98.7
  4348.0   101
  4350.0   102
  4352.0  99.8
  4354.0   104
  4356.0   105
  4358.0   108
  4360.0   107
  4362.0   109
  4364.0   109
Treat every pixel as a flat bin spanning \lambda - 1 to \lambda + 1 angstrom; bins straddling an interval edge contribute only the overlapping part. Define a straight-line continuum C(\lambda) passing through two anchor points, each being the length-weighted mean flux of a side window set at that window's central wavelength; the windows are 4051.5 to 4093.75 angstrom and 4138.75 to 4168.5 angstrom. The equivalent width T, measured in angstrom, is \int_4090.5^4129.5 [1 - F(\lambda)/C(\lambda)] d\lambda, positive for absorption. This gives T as 2.54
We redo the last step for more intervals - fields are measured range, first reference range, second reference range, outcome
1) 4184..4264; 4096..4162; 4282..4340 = -4.0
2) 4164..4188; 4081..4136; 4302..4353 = -1.6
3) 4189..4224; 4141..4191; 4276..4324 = -0.6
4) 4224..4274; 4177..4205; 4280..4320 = -0.9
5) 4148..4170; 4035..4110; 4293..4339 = -1.3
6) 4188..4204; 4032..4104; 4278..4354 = -1.0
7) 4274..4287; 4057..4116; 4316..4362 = -1.0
